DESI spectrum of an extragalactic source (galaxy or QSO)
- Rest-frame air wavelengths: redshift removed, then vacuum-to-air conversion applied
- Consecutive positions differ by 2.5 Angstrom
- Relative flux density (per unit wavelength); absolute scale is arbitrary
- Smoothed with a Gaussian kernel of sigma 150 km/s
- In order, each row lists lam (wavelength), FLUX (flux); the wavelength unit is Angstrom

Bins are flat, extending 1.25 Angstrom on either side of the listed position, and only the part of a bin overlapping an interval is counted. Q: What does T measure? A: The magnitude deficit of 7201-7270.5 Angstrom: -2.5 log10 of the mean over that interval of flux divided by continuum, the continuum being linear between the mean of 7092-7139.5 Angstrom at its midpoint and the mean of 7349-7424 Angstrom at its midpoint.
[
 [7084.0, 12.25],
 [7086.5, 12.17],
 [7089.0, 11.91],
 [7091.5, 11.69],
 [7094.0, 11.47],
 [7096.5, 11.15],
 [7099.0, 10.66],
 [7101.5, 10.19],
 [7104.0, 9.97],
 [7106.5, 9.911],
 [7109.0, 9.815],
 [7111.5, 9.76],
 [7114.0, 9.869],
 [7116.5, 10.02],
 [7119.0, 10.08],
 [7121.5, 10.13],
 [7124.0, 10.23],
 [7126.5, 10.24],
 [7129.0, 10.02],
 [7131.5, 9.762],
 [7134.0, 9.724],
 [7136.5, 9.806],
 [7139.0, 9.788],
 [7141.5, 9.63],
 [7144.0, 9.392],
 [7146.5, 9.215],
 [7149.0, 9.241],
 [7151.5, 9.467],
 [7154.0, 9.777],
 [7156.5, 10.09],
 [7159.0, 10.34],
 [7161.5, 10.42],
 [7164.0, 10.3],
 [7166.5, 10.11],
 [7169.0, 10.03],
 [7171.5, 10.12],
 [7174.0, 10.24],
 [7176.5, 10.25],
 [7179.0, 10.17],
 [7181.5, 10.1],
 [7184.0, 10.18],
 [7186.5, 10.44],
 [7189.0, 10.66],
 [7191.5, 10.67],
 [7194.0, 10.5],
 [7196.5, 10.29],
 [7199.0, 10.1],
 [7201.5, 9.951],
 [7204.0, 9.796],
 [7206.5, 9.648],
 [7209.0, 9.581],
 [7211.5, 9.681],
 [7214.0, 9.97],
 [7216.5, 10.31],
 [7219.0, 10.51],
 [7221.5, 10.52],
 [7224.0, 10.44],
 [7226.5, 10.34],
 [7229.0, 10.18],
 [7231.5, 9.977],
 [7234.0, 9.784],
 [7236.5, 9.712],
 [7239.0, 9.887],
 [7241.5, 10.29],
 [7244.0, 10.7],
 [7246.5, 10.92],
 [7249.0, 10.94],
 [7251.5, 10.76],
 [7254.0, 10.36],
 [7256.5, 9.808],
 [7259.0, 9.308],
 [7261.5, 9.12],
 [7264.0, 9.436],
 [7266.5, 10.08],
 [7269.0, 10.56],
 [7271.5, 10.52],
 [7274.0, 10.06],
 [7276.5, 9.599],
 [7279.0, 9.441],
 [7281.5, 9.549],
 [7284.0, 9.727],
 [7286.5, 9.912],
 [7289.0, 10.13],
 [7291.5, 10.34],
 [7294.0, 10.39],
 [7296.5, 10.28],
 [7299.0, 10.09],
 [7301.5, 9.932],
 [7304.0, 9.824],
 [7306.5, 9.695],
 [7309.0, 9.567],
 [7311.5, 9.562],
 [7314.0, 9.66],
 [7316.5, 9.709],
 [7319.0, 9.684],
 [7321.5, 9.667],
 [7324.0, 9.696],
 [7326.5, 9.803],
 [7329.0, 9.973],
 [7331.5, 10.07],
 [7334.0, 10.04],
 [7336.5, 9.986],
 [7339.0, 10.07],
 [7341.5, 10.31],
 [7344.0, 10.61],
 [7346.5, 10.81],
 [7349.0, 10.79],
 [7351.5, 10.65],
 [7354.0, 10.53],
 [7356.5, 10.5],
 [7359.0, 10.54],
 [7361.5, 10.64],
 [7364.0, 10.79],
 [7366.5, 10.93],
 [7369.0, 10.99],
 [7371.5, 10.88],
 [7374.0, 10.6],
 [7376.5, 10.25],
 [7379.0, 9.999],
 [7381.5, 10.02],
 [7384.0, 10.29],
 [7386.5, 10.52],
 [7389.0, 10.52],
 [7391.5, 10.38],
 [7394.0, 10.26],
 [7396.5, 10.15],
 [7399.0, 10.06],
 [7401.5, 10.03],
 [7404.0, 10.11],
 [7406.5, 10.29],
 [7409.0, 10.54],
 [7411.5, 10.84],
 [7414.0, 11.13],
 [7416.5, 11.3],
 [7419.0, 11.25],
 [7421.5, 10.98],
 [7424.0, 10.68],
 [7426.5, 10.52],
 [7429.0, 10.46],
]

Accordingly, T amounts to 0.03 mag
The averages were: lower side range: 10.2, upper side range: 10.6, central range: 10.1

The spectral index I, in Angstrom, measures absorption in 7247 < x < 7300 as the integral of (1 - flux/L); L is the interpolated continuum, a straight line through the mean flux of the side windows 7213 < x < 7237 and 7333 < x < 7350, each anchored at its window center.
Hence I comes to 1.2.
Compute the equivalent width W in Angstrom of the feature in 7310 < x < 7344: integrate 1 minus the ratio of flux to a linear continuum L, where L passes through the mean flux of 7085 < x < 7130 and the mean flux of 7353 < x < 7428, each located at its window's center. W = 2.1 Angstrom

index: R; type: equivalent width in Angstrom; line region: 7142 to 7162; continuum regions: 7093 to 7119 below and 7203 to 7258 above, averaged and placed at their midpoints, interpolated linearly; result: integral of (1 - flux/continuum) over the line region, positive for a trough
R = 1.0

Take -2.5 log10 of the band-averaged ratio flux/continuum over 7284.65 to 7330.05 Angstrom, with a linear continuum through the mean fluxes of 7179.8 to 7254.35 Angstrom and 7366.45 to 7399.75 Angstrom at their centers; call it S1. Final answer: 0.05 mag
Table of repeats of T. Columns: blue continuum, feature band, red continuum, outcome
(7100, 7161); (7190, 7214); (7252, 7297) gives -0.01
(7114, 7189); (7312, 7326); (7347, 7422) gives 0.08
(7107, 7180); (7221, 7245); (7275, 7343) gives -0.03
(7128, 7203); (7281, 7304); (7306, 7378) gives 0.02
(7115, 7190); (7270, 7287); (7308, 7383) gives 0.04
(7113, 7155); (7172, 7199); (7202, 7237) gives -0.04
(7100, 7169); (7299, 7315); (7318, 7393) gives 0.06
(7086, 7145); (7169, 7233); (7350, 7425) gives 0.02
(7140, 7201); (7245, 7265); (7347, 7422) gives 0.02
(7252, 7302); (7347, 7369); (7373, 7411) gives -0.05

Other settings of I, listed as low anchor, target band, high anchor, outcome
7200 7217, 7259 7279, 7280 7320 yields 0.04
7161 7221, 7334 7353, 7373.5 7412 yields -0.32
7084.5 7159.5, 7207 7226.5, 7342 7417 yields 0.34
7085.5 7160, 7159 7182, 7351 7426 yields 0.09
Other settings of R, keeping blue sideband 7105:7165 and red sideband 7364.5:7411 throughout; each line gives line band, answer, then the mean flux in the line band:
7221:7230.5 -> -0.27 Angstrom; 10.3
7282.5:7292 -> 0.18 Angstrom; 9.99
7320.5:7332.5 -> 0.50 Angstrom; 9.84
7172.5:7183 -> -0.24 Angstrom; 10.2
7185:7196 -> -0.61 Angstrom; 10.5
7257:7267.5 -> 0.66 Angstrom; 9.49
